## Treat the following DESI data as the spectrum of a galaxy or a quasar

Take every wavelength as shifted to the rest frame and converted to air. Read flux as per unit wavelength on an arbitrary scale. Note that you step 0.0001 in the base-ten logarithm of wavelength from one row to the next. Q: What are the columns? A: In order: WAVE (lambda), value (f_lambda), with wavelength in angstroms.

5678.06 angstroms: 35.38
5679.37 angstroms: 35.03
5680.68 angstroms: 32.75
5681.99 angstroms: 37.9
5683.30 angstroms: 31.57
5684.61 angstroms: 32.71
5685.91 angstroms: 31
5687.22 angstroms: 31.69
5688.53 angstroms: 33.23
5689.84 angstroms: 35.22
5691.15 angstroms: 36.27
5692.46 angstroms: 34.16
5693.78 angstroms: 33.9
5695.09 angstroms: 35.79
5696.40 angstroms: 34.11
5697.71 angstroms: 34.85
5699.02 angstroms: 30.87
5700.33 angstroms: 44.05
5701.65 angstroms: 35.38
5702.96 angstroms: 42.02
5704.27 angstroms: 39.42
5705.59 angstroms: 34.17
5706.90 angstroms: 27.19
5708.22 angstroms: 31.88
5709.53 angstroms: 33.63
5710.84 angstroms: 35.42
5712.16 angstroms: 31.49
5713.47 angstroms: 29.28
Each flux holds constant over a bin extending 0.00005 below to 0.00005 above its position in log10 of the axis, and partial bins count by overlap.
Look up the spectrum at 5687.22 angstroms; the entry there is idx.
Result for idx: 31.69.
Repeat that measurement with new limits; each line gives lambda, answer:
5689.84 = 35.22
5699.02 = 30.87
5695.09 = 35.79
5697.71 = 34.85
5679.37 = 35.03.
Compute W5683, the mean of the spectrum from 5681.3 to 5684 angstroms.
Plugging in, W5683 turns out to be 34.6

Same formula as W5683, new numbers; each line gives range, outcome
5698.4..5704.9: 38.4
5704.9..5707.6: 30.7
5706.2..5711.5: 32.1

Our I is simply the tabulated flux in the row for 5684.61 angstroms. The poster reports 32.71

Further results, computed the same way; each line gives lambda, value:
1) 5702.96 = 42.02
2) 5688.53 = 33.23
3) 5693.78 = 33.9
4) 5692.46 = 34.16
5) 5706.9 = 27.19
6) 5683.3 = 31.57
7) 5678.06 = 35.38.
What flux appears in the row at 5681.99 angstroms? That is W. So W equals 37.9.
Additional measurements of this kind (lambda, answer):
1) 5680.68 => 32.75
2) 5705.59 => 34.17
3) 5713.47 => 29.28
